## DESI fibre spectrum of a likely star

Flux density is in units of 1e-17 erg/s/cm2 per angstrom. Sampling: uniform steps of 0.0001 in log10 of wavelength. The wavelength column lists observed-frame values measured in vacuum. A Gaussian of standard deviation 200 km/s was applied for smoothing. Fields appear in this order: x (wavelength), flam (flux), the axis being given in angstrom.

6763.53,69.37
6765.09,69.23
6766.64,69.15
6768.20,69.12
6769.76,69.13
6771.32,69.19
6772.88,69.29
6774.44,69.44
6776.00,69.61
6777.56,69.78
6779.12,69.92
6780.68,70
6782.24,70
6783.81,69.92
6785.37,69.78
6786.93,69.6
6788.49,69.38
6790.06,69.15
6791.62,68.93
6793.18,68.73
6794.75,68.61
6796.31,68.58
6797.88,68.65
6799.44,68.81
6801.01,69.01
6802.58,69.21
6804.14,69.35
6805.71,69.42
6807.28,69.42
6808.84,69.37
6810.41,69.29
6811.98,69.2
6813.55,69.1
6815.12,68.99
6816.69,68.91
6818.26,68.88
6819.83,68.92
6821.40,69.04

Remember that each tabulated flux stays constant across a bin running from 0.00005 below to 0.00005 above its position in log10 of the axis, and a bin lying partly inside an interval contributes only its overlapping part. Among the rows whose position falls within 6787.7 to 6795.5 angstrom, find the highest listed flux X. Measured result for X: 69.38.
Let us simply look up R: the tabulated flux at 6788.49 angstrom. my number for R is 69.38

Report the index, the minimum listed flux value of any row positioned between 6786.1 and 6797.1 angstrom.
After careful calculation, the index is 68.58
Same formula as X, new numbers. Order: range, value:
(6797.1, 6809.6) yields 69.42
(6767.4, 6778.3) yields 69.78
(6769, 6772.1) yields 69.19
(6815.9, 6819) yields 68.91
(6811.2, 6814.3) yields 69.2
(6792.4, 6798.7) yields 68.73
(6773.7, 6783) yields 70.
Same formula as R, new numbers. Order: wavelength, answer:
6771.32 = 69.19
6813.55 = 69.1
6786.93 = 69.6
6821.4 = 69.04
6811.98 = 69.2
